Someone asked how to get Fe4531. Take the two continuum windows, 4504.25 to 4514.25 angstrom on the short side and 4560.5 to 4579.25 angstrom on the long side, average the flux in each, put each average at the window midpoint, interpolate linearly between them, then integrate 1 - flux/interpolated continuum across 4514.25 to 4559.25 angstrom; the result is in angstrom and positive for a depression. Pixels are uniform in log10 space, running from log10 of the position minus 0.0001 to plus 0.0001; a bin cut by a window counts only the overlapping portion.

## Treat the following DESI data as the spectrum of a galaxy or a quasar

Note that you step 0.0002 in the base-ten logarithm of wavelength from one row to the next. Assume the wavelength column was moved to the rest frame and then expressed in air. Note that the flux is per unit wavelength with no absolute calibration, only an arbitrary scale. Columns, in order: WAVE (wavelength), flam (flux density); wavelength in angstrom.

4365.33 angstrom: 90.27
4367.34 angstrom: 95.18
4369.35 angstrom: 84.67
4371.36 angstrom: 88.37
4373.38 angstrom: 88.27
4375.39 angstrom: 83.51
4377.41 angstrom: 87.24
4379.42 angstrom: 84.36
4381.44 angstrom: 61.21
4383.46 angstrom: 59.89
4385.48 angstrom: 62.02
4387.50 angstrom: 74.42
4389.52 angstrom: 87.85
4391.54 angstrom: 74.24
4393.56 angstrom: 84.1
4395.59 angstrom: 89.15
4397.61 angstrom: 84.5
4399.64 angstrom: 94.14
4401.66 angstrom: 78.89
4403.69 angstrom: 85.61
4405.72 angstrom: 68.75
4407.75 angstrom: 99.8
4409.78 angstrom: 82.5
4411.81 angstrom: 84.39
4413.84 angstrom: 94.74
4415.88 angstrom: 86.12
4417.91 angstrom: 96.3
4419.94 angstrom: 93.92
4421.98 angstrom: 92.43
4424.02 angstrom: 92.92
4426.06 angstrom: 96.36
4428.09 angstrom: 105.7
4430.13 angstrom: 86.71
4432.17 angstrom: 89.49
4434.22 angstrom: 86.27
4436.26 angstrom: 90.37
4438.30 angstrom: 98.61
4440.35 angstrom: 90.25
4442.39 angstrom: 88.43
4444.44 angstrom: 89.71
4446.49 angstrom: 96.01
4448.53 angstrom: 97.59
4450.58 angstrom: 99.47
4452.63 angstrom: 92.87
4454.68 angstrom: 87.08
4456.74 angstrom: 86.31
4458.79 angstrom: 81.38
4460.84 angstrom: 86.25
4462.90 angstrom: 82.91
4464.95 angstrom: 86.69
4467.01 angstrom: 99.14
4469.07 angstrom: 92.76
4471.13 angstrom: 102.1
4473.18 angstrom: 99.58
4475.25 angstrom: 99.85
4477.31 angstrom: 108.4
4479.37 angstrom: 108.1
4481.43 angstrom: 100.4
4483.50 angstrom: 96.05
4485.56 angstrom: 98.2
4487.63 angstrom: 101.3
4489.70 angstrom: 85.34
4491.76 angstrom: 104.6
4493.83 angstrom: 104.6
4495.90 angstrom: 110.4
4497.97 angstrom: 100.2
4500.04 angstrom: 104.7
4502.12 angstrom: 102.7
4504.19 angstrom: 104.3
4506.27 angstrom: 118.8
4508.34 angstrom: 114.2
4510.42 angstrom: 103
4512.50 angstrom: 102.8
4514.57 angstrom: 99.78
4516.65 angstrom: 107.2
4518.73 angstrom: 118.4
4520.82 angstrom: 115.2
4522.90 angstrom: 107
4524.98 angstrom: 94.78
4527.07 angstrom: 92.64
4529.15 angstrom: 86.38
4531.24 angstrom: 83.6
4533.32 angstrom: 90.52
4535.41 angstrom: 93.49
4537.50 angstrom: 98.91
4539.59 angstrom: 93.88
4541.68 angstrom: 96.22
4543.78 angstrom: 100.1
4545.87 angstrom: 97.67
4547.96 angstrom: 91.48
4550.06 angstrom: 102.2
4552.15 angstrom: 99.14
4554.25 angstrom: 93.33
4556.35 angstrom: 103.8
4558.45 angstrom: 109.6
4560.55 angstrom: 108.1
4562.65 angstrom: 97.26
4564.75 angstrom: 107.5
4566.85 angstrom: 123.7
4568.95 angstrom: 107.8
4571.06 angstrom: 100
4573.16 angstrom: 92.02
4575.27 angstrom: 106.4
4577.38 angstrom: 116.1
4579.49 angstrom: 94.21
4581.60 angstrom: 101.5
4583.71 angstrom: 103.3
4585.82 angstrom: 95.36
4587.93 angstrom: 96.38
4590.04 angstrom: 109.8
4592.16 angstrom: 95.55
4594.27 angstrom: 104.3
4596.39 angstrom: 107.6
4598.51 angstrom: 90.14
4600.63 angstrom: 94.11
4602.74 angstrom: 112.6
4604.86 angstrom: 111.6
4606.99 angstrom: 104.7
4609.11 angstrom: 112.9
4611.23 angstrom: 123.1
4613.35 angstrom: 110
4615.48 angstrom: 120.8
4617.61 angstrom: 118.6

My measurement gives 3.6 angstrom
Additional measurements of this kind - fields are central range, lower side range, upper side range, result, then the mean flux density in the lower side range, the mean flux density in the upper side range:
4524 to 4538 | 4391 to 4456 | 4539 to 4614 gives 1.1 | 90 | 103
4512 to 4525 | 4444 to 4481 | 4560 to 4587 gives -1.1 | 94.4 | 104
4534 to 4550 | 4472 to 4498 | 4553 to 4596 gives 1.0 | 101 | 103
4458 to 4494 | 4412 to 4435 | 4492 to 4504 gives 1.6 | 92.6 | 104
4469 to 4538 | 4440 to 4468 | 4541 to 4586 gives -4.3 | 90.3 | 102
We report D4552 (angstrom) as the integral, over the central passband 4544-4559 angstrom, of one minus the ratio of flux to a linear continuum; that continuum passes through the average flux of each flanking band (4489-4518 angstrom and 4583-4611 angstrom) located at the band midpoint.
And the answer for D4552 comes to 0.7 angstrom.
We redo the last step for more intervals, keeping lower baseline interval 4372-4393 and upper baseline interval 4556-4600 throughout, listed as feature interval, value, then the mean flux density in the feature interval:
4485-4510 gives -3.21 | 104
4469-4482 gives -1.89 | 102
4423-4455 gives -3.33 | 93.1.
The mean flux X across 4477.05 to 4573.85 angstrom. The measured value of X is 102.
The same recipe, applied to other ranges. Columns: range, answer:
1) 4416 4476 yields 92.5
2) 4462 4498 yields 99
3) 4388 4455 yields 89.8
